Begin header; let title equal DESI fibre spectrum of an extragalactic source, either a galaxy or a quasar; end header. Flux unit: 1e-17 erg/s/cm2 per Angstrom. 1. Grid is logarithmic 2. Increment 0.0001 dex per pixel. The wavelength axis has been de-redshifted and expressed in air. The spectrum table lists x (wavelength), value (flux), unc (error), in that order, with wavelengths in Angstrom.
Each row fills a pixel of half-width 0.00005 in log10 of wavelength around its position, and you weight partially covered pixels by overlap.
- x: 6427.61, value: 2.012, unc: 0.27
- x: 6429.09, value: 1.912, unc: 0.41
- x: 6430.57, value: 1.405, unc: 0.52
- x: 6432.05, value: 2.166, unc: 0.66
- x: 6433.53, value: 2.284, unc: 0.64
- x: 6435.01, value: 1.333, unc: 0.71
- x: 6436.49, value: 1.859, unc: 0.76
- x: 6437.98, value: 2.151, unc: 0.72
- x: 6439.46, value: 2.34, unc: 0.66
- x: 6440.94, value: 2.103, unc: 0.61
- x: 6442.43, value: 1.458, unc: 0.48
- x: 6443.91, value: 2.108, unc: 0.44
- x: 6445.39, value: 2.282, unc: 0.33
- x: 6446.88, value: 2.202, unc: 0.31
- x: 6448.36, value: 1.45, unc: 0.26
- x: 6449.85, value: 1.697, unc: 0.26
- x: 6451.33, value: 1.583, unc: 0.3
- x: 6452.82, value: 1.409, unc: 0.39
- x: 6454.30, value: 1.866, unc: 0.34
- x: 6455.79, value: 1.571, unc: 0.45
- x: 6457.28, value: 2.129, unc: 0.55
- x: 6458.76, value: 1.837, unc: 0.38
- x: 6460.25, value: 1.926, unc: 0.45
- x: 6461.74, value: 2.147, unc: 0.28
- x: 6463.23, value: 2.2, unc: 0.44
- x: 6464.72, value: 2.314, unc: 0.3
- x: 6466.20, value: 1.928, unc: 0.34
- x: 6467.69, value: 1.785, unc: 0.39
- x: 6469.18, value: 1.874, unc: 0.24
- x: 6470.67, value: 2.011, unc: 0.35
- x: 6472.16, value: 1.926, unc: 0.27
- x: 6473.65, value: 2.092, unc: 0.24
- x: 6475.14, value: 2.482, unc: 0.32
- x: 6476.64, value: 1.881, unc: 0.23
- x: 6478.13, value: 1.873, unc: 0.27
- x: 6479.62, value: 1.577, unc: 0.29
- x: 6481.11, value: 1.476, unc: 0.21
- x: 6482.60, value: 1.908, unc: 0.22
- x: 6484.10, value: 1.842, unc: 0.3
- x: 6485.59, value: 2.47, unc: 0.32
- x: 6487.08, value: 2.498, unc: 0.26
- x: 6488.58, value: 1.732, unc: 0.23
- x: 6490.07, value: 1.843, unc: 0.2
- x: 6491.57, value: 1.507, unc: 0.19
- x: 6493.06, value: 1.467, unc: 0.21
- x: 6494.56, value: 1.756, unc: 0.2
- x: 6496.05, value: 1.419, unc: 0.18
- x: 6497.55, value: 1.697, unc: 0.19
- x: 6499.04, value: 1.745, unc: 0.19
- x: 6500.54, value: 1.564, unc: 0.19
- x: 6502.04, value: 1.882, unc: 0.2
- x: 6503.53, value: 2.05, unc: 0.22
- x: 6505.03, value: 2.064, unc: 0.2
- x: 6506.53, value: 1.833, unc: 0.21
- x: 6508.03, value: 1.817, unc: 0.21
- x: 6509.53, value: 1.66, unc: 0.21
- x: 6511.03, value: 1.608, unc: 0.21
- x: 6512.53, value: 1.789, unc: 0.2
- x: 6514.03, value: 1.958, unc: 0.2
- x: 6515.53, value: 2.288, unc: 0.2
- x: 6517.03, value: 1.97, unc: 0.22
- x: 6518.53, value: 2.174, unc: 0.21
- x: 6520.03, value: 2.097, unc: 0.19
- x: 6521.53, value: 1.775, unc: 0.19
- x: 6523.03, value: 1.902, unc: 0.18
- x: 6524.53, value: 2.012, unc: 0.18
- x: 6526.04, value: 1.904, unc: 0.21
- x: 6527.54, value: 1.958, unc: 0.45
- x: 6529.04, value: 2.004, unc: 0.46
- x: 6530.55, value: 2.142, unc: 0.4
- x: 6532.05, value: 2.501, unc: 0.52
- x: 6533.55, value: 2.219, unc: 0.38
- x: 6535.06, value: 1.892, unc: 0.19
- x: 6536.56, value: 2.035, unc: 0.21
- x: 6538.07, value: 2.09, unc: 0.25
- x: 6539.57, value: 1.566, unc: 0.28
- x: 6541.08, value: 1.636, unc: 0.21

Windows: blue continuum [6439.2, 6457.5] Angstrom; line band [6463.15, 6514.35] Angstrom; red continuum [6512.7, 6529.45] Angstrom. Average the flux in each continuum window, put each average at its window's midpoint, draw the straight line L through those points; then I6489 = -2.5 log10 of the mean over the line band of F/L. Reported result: 0.03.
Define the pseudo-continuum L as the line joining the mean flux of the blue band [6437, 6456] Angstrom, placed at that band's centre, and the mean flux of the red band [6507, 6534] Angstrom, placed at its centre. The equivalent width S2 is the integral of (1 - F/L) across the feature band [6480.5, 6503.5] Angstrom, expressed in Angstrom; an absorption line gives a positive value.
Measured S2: 1.69 Angstrom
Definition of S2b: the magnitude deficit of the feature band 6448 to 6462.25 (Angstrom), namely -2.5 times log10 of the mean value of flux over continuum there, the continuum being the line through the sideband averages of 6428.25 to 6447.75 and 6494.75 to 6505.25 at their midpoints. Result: 0.09 mag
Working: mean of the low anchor 1.97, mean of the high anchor 1.76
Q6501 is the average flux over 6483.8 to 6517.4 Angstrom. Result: 1.84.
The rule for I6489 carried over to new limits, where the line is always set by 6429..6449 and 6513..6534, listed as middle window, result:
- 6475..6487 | 0.03 mag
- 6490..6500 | 0.24 mag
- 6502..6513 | 0.11 mag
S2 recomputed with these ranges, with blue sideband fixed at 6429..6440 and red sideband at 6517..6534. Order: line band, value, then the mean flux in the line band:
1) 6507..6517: 0.9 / 1.86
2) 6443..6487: 0.8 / 1.93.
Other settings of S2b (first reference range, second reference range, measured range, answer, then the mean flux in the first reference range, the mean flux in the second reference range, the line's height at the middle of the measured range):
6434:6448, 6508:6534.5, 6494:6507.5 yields 0.119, 1.97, 1.99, 1.99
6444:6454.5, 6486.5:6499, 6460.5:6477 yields -0.164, 1.8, 1.73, 1.77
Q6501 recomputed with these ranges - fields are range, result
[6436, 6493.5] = 1.92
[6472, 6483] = 1.9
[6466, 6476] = 2.02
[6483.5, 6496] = 1.86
